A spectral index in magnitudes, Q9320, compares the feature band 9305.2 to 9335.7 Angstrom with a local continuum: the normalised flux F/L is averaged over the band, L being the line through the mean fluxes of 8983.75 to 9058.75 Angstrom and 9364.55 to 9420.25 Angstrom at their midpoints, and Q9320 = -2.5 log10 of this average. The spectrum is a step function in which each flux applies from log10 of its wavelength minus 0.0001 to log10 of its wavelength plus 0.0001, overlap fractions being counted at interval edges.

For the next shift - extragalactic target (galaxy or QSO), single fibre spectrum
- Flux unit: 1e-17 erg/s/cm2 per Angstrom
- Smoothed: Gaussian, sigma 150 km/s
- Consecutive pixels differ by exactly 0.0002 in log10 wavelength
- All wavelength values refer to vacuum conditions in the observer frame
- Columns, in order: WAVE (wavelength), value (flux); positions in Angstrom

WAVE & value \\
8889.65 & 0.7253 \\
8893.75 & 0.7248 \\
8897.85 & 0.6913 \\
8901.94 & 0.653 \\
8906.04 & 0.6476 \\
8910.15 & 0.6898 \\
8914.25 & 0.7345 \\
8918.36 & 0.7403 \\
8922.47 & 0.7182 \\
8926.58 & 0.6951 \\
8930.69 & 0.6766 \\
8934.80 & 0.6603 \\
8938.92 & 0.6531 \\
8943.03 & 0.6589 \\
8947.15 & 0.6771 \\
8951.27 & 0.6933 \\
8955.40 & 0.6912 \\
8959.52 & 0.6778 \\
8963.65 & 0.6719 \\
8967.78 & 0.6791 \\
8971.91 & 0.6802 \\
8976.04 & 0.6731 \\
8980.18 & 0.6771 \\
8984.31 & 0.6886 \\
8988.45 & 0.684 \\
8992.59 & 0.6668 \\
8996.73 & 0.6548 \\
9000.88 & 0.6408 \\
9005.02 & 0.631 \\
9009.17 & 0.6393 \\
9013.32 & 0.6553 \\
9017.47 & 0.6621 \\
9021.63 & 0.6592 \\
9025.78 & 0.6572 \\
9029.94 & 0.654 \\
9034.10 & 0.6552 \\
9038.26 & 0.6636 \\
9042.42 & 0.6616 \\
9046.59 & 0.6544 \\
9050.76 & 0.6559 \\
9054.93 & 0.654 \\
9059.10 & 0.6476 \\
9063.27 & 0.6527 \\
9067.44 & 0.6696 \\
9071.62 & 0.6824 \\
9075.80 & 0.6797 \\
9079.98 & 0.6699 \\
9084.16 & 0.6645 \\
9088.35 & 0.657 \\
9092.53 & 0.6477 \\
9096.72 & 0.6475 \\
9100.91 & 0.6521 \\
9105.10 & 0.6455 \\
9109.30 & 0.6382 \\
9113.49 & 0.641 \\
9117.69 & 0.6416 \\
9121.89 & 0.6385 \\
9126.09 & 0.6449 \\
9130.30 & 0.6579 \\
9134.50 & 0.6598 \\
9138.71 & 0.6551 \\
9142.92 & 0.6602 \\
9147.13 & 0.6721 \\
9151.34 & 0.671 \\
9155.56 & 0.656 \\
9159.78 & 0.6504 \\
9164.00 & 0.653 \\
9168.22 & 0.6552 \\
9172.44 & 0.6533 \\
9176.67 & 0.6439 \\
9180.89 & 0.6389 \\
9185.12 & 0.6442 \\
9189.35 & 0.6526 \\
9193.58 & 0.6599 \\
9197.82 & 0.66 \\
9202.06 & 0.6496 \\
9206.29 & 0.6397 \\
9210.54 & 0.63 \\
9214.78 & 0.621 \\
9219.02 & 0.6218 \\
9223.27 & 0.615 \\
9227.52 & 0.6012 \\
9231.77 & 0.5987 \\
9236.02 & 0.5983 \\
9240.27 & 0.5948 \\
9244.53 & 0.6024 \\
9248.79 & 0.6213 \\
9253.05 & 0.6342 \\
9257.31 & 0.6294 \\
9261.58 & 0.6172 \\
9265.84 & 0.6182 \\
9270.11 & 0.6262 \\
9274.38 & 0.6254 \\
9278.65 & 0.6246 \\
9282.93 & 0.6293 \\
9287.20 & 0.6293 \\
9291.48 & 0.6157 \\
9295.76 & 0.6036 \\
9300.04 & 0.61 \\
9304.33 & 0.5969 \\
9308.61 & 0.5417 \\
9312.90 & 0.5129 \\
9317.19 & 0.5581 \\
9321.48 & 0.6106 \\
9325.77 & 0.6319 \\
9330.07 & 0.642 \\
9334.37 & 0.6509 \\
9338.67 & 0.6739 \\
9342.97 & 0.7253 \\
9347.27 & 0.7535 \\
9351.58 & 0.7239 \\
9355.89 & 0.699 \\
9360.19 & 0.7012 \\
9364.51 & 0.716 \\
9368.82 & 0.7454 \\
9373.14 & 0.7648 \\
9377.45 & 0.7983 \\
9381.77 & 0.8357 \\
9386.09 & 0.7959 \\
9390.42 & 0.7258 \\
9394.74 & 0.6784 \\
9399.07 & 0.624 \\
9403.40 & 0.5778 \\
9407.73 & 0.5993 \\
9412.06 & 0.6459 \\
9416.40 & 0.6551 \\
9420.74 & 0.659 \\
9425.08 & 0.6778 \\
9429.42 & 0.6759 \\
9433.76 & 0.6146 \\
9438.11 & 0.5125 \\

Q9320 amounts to 0.174 mag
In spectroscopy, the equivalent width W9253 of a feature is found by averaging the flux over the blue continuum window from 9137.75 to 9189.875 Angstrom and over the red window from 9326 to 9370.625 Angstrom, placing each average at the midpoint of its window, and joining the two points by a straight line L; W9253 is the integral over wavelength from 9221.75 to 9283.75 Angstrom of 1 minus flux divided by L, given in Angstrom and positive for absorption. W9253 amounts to 5.6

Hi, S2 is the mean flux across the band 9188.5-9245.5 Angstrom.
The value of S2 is 0.624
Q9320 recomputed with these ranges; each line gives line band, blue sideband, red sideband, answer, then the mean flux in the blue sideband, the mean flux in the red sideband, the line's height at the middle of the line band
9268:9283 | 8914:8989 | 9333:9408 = 0.13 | 0.685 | 0.714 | 0.707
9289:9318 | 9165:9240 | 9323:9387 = 0.19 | 0.634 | 0.721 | 0.692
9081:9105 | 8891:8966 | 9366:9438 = 0.05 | 0.687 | 0.687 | 0.687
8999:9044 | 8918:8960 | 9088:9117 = 0.02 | 0.684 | 0.646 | 0.665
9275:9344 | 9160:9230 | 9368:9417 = 0.11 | 0.64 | 0.704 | 0.677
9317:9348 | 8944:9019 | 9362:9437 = 0.05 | 0.669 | 0.691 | 0.687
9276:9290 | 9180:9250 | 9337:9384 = 0.09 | 0.626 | 0.741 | 0.68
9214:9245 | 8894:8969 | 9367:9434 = 0.14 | 0.685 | 0.694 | 0.691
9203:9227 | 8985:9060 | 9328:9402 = 0.11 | 0.656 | 0.719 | 0.692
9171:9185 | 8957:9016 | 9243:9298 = -0.02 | 0.666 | 0.621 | 0.636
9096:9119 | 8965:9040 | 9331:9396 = 0.06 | 0.662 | 0.732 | 0.683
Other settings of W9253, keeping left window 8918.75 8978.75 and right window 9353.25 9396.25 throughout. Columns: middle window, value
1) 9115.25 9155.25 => 3.0 Angstrom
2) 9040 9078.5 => 2.0 Angstrom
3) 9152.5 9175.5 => 1.9 Angstrom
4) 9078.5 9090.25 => 0.6 Angstrom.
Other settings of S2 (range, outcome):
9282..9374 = 0.65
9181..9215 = 0.646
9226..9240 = 0.599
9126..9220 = 0.65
